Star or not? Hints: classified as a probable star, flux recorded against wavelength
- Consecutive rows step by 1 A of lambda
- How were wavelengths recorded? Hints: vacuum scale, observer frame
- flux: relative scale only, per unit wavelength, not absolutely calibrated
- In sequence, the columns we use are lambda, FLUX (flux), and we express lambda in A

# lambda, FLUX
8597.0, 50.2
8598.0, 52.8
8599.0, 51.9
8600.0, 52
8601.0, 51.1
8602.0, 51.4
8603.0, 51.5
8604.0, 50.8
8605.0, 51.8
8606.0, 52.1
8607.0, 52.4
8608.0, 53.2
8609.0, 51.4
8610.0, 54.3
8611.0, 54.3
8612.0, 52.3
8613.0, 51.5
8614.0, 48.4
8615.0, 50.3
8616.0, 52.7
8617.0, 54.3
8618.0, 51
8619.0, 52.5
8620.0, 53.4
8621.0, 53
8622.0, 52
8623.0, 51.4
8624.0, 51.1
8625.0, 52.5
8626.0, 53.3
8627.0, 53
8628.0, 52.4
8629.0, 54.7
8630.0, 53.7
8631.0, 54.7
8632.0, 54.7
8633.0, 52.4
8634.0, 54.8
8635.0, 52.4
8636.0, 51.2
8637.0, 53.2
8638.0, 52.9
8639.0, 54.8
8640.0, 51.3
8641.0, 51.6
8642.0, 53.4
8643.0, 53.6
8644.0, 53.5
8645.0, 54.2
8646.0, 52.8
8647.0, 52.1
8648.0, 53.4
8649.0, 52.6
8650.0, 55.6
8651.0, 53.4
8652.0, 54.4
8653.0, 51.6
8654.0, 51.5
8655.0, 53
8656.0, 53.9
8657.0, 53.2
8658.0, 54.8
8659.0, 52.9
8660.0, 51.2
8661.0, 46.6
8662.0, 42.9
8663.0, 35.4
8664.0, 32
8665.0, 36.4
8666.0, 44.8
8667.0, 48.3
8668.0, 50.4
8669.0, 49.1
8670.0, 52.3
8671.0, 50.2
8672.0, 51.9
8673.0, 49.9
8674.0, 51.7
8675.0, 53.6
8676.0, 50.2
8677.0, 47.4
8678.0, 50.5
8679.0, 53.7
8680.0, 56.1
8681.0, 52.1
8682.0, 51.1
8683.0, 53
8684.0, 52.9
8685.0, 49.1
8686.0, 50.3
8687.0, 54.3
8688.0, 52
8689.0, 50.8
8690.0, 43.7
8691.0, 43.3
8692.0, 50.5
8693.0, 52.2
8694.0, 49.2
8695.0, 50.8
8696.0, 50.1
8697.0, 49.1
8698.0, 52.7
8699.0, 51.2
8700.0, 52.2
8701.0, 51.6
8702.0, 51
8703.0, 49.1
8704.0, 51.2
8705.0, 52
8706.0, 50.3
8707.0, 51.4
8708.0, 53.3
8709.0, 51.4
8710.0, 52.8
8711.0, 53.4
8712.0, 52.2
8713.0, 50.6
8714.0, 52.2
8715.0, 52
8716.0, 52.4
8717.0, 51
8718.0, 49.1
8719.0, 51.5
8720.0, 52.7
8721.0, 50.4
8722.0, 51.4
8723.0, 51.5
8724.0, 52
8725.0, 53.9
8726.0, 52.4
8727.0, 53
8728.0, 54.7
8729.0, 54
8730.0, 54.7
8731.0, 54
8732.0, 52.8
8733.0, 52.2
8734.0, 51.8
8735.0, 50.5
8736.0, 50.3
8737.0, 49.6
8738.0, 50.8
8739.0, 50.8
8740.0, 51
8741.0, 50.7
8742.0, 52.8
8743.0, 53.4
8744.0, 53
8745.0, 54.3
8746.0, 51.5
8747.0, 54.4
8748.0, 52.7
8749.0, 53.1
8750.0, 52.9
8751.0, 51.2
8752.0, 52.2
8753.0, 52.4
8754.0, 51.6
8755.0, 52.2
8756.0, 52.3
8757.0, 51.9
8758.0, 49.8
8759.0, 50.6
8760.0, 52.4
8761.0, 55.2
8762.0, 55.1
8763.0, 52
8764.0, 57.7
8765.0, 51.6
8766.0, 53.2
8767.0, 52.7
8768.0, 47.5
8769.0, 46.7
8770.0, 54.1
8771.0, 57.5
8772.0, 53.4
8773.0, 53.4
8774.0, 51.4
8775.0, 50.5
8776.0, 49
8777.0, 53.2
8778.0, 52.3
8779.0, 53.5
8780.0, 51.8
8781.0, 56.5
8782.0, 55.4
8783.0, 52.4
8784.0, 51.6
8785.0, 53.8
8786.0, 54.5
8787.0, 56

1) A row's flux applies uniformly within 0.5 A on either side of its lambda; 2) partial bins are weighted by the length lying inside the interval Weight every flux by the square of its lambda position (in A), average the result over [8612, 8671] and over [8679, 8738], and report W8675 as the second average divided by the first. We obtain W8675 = 1.0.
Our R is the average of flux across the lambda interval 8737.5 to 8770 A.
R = 52.2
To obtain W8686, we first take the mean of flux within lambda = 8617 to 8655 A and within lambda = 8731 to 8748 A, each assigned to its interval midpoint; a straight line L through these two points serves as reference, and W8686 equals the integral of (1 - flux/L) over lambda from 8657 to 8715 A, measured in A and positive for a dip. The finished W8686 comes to 2.8 A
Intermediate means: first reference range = 53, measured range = 50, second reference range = 52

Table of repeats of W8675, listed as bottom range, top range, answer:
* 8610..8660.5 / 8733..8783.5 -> 1.02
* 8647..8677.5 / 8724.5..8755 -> 1.08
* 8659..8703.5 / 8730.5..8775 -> 1.08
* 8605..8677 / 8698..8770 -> 1.03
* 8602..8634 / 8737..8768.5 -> 1.03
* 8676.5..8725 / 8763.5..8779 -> 1.04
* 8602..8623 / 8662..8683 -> 0.94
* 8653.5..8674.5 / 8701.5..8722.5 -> 1.08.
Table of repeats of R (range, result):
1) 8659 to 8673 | 45.9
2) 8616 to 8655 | 53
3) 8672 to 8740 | 51.4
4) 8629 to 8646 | 53.3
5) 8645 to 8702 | 50.3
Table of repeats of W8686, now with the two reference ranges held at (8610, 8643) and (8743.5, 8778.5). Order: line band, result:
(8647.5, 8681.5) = 1.75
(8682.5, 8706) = 0.91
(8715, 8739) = 0.23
